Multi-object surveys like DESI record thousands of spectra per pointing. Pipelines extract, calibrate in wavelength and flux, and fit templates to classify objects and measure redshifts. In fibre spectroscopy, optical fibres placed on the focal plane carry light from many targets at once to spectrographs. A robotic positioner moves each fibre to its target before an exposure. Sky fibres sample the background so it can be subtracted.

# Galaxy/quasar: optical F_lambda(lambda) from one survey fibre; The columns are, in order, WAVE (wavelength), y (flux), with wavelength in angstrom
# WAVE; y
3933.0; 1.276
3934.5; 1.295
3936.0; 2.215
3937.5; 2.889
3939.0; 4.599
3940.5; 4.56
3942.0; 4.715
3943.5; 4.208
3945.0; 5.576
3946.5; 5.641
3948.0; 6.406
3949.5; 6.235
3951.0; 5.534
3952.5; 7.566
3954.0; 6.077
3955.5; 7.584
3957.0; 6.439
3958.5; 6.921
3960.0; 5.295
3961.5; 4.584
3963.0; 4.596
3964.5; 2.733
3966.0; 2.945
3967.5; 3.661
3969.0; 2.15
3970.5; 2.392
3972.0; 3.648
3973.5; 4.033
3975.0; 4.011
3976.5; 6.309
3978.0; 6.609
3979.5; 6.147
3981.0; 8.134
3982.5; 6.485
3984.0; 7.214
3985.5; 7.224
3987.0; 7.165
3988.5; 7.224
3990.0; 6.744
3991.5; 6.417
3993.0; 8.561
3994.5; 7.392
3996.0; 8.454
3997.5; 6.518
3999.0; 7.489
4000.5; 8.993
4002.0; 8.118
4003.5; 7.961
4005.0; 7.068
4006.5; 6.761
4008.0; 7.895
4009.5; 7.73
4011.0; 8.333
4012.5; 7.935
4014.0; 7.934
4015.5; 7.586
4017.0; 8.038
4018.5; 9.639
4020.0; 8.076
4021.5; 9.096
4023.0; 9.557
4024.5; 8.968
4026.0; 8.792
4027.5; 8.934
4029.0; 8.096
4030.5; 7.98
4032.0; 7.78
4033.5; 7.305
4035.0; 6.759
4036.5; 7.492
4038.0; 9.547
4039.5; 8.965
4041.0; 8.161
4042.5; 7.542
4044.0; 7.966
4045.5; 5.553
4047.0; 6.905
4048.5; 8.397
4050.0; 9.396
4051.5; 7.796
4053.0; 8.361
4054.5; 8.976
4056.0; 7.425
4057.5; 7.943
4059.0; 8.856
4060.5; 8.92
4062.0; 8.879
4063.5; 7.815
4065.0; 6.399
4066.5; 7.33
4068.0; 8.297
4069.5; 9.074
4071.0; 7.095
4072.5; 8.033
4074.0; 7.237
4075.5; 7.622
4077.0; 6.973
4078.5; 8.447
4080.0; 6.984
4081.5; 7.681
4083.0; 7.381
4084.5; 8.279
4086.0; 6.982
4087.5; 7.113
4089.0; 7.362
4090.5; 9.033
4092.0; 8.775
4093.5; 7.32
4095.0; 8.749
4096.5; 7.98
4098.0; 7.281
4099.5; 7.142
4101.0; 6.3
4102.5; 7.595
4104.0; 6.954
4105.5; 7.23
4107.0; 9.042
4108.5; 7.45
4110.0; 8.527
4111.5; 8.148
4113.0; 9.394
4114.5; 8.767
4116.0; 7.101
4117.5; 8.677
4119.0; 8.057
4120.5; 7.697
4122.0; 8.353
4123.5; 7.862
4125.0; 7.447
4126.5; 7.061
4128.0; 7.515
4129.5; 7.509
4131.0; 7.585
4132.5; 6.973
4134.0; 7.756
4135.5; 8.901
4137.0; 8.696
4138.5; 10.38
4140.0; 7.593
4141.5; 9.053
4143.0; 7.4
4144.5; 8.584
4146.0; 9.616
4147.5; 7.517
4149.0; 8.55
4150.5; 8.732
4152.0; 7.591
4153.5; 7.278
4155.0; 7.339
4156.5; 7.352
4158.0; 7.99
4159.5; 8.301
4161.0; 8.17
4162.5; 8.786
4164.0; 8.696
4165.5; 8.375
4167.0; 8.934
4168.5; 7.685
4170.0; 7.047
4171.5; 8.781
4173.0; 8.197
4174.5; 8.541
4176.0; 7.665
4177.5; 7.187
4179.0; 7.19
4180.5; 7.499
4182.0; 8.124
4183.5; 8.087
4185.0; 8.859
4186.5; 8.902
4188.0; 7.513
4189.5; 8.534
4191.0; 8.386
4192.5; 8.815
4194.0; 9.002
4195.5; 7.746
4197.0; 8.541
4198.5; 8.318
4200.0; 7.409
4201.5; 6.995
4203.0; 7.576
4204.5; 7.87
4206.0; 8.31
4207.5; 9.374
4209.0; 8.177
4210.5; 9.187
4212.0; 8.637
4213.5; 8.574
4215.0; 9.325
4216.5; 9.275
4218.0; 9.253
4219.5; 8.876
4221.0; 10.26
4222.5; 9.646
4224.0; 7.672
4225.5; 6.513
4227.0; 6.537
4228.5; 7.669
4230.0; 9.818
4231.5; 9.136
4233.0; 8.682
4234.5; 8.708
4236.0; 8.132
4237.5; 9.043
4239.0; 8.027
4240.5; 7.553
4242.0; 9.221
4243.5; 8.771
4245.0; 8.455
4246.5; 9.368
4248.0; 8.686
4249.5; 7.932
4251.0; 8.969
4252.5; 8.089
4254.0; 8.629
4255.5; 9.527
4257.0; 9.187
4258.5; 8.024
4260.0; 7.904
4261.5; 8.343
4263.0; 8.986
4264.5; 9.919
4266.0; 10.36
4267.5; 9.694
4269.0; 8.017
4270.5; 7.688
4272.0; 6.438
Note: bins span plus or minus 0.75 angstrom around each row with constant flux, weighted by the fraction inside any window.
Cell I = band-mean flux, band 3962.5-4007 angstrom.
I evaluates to 6.11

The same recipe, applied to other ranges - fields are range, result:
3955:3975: 4.33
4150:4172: 8.05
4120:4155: 8.06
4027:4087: 7.88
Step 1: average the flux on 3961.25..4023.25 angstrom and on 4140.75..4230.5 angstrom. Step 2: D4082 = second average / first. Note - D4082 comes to 1.24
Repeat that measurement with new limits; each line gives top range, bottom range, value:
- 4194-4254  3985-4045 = 1.07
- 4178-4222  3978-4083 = 1.07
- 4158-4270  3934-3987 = 1.66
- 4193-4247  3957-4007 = 1.40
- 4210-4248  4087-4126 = 1.10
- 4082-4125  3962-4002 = 1.33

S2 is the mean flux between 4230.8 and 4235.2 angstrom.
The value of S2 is 8.84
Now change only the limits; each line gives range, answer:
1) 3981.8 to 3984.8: 6.86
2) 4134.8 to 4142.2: 8.92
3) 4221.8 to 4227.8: 7.58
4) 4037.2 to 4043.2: 8.55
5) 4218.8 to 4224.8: 9.09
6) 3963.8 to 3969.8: 2.87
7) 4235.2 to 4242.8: 8.4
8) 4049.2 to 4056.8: 8.39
